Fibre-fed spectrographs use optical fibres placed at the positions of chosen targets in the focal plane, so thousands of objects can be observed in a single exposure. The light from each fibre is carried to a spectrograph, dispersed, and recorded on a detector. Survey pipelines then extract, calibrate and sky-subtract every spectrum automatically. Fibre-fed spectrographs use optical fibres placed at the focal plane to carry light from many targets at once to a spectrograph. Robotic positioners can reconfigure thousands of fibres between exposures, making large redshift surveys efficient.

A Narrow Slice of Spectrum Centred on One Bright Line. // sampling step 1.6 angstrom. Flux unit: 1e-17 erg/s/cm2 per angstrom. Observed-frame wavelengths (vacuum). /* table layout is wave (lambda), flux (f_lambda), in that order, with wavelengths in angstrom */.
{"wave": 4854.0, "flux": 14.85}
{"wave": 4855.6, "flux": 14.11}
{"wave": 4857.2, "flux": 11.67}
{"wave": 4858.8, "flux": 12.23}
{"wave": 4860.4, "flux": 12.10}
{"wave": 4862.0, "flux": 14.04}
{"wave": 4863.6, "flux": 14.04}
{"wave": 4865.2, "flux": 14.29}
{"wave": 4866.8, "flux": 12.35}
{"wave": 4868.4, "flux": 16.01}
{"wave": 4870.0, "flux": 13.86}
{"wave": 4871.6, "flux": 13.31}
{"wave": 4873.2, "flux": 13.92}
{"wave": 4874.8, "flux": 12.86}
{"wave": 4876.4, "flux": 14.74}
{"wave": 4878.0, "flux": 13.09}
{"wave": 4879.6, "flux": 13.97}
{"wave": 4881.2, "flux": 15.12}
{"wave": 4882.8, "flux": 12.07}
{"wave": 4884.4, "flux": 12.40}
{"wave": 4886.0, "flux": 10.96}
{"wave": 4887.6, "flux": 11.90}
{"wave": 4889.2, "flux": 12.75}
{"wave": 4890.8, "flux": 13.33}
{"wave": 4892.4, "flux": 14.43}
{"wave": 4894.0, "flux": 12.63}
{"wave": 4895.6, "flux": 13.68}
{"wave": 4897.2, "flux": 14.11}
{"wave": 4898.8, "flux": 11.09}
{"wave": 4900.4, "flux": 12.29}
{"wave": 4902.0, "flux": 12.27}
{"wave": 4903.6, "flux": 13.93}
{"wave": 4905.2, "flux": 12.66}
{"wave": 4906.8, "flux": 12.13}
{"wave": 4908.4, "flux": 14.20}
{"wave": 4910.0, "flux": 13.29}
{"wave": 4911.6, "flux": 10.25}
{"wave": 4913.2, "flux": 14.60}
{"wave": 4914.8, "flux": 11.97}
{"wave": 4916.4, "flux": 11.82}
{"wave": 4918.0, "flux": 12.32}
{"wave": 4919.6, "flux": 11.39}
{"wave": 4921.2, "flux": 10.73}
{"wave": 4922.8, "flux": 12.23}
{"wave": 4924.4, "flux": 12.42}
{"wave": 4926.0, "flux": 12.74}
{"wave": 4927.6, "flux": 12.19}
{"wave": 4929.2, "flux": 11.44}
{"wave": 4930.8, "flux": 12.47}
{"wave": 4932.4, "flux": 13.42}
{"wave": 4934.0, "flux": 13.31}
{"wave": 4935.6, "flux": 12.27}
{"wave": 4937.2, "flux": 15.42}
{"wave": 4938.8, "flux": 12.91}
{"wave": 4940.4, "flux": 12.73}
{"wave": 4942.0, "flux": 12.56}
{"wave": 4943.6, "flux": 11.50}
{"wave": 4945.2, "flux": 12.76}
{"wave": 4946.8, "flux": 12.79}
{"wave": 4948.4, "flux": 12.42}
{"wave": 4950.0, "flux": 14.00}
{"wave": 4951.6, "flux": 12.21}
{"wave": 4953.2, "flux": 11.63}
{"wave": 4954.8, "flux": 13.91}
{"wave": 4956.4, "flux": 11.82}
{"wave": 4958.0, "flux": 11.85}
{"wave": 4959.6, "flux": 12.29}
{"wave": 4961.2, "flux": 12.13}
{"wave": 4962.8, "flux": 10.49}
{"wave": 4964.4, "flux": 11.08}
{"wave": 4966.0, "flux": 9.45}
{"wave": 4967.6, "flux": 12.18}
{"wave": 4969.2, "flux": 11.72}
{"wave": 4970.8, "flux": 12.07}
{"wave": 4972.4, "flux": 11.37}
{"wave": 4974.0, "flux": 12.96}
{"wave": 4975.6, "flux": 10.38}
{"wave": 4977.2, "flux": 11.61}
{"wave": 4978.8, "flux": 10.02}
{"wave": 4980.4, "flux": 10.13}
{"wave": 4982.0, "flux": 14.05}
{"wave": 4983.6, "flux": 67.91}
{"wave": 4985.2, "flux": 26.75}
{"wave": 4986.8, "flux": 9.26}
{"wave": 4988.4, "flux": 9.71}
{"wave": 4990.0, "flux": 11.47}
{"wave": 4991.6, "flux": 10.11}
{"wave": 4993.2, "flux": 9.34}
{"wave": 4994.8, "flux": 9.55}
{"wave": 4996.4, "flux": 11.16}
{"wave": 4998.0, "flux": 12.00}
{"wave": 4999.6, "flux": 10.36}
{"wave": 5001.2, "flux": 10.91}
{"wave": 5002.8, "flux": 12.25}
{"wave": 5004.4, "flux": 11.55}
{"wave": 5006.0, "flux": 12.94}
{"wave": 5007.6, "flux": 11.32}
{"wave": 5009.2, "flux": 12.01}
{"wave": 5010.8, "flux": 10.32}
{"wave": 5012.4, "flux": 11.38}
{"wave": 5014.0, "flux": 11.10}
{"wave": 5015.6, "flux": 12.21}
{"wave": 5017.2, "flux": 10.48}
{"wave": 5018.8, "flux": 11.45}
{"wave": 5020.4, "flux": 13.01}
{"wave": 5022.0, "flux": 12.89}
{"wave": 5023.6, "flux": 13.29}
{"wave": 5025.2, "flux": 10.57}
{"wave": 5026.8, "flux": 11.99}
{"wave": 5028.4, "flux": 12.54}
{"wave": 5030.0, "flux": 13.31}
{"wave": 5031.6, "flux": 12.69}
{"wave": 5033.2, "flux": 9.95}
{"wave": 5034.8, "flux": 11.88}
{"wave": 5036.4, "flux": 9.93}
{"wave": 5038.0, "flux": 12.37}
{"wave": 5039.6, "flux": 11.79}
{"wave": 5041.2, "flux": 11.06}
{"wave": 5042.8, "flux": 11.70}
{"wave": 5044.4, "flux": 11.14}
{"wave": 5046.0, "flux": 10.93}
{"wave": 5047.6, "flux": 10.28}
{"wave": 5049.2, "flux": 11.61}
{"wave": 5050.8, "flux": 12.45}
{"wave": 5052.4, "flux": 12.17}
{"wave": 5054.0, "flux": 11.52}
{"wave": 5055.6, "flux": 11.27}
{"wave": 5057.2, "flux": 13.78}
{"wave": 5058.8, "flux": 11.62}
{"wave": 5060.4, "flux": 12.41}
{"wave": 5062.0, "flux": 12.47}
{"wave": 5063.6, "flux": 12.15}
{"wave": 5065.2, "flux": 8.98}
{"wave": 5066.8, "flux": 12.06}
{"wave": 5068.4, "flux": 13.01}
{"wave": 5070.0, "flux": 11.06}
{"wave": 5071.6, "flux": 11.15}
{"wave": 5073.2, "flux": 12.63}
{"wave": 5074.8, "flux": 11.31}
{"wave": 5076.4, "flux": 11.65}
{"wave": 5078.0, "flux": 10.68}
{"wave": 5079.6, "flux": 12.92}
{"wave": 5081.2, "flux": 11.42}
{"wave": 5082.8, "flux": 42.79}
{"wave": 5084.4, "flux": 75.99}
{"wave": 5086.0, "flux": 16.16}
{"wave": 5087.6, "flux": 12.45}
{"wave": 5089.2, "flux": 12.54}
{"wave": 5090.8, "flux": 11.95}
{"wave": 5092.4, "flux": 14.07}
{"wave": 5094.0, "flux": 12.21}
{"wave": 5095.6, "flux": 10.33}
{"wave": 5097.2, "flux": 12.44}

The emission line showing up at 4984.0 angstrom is H-beta 4861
